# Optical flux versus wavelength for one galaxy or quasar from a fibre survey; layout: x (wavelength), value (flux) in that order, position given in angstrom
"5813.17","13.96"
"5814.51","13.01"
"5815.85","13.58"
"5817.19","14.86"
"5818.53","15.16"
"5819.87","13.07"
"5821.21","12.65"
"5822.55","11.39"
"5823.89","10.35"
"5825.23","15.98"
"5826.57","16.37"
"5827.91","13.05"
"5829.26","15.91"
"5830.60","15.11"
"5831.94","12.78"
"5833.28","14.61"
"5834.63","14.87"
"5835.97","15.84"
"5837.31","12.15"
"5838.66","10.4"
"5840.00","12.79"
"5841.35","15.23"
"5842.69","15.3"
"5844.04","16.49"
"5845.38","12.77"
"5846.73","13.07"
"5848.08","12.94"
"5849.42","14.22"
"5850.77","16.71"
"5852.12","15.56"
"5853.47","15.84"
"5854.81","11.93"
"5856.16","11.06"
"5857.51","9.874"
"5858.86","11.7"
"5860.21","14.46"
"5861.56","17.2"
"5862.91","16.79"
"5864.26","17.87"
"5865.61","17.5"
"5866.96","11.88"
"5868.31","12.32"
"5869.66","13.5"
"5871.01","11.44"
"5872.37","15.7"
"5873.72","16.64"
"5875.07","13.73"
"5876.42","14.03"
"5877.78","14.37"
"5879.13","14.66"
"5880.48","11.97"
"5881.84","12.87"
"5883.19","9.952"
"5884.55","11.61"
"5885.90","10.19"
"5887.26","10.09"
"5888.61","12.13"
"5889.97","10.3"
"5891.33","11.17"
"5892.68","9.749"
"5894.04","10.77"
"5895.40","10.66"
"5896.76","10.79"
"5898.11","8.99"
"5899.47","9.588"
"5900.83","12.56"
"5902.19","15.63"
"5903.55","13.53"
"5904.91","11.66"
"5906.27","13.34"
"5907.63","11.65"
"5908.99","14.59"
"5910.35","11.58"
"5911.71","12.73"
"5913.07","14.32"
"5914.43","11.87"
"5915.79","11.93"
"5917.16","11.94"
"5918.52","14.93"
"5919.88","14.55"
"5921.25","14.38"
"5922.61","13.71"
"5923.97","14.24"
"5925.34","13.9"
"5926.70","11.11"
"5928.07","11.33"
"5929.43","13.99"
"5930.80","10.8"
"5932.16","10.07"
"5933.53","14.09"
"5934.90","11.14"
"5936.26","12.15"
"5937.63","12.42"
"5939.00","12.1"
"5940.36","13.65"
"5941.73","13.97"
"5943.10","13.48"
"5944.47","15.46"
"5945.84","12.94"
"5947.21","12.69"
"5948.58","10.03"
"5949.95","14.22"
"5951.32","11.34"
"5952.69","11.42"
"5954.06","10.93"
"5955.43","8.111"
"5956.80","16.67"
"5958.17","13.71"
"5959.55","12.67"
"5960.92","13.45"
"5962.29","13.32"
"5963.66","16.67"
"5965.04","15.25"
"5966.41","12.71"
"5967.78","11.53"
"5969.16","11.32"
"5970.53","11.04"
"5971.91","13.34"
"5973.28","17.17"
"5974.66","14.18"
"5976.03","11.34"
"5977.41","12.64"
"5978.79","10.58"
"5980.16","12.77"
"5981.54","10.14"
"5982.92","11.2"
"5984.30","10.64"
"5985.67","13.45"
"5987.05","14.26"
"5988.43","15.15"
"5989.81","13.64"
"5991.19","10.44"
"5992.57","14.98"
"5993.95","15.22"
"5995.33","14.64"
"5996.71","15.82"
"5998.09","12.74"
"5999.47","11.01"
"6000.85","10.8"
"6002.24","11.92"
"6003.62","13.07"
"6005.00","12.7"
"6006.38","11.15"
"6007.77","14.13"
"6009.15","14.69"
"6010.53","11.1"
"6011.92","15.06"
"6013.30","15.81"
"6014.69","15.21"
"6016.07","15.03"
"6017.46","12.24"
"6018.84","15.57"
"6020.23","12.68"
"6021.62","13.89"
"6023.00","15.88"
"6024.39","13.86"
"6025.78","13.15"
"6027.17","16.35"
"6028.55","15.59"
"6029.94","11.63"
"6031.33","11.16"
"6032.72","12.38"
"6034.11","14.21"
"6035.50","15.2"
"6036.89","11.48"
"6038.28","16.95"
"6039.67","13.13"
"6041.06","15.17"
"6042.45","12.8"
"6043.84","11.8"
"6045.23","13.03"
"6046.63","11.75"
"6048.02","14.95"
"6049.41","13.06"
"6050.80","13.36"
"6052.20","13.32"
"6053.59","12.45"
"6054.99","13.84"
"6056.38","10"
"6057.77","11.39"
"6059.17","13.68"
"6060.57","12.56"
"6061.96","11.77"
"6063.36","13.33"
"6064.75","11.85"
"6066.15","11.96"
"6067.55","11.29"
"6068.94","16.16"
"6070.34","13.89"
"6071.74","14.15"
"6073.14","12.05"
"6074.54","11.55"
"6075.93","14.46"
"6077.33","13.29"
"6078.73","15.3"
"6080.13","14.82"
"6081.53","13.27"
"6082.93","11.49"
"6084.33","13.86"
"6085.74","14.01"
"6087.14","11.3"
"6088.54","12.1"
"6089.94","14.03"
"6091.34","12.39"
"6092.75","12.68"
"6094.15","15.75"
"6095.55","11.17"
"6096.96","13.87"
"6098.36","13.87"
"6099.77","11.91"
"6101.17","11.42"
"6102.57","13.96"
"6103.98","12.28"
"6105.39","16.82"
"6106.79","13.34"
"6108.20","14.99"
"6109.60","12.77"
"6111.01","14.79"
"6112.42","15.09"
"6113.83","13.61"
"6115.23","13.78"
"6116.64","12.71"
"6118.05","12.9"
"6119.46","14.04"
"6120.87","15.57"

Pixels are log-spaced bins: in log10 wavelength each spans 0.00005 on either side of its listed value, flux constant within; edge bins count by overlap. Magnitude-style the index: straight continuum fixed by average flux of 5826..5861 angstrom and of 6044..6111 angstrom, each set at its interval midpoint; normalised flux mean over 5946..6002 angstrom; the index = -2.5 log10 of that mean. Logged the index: 0.05 mag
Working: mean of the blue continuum 13.9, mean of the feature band 12.8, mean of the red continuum 13.1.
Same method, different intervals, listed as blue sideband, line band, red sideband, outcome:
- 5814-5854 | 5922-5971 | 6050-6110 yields 0.08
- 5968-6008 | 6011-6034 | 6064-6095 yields -0.09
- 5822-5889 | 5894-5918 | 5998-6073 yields 0.12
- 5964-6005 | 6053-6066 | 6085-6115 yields 0.08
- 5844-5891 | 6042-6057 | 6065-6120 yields 0.05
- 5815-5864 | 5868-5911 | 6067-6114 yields 0.14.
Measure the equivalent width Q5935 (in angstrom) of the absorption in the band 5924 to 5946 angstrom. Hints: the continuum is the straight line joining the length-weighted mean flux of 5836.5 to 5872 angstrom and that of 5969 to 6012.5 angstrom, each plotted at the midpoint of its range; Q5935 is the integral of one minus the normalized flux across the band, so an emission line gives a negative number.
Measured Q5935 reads 1.0 angstrom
